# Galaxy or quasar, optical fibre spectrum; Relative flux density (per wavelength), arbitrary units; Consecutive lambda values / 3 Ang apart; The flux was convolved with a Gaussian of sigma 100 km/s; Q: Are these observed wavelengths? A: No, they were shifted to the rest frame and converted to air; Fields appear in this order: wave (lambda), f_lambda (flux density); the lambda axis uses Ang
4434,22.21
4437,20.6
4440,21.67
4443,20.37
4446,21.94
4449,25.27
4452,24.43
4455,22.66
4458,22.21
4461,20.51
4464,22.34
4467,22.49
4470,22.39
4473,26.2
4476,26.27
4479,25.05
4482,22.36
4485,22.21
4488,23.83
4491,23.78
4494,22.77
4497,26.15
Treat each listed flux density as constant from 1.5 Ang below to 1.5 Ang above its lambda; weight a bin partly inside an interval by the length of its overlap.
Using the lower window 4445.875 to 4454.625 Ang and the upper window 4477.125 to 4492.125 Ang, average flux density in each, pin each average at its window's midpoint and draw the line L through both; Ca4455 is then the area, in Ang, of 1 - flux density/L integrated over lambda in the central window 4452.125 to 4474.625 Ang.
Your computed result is 1.0 Ang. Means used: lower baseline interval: 24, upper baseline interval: 23.5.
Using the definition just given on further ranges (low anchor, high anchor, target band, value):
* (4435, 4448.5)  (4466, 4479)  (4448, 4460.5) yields -0.4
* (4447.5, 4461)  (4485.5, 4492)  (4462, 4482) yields -0.4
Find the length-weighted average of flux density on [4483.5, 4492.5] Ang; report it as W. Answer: 23.3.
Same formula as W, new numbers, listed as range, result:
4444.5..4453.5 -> 23.9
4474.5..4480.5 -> 25.7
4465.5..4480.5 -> 24.5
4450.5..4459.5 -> 23.1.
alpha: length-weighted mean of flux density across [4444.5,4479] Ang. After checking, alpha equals 23.4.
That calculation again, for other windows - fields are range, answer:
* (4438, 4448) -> 21.5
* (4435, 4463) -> 22.2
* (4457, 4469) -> 21.9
